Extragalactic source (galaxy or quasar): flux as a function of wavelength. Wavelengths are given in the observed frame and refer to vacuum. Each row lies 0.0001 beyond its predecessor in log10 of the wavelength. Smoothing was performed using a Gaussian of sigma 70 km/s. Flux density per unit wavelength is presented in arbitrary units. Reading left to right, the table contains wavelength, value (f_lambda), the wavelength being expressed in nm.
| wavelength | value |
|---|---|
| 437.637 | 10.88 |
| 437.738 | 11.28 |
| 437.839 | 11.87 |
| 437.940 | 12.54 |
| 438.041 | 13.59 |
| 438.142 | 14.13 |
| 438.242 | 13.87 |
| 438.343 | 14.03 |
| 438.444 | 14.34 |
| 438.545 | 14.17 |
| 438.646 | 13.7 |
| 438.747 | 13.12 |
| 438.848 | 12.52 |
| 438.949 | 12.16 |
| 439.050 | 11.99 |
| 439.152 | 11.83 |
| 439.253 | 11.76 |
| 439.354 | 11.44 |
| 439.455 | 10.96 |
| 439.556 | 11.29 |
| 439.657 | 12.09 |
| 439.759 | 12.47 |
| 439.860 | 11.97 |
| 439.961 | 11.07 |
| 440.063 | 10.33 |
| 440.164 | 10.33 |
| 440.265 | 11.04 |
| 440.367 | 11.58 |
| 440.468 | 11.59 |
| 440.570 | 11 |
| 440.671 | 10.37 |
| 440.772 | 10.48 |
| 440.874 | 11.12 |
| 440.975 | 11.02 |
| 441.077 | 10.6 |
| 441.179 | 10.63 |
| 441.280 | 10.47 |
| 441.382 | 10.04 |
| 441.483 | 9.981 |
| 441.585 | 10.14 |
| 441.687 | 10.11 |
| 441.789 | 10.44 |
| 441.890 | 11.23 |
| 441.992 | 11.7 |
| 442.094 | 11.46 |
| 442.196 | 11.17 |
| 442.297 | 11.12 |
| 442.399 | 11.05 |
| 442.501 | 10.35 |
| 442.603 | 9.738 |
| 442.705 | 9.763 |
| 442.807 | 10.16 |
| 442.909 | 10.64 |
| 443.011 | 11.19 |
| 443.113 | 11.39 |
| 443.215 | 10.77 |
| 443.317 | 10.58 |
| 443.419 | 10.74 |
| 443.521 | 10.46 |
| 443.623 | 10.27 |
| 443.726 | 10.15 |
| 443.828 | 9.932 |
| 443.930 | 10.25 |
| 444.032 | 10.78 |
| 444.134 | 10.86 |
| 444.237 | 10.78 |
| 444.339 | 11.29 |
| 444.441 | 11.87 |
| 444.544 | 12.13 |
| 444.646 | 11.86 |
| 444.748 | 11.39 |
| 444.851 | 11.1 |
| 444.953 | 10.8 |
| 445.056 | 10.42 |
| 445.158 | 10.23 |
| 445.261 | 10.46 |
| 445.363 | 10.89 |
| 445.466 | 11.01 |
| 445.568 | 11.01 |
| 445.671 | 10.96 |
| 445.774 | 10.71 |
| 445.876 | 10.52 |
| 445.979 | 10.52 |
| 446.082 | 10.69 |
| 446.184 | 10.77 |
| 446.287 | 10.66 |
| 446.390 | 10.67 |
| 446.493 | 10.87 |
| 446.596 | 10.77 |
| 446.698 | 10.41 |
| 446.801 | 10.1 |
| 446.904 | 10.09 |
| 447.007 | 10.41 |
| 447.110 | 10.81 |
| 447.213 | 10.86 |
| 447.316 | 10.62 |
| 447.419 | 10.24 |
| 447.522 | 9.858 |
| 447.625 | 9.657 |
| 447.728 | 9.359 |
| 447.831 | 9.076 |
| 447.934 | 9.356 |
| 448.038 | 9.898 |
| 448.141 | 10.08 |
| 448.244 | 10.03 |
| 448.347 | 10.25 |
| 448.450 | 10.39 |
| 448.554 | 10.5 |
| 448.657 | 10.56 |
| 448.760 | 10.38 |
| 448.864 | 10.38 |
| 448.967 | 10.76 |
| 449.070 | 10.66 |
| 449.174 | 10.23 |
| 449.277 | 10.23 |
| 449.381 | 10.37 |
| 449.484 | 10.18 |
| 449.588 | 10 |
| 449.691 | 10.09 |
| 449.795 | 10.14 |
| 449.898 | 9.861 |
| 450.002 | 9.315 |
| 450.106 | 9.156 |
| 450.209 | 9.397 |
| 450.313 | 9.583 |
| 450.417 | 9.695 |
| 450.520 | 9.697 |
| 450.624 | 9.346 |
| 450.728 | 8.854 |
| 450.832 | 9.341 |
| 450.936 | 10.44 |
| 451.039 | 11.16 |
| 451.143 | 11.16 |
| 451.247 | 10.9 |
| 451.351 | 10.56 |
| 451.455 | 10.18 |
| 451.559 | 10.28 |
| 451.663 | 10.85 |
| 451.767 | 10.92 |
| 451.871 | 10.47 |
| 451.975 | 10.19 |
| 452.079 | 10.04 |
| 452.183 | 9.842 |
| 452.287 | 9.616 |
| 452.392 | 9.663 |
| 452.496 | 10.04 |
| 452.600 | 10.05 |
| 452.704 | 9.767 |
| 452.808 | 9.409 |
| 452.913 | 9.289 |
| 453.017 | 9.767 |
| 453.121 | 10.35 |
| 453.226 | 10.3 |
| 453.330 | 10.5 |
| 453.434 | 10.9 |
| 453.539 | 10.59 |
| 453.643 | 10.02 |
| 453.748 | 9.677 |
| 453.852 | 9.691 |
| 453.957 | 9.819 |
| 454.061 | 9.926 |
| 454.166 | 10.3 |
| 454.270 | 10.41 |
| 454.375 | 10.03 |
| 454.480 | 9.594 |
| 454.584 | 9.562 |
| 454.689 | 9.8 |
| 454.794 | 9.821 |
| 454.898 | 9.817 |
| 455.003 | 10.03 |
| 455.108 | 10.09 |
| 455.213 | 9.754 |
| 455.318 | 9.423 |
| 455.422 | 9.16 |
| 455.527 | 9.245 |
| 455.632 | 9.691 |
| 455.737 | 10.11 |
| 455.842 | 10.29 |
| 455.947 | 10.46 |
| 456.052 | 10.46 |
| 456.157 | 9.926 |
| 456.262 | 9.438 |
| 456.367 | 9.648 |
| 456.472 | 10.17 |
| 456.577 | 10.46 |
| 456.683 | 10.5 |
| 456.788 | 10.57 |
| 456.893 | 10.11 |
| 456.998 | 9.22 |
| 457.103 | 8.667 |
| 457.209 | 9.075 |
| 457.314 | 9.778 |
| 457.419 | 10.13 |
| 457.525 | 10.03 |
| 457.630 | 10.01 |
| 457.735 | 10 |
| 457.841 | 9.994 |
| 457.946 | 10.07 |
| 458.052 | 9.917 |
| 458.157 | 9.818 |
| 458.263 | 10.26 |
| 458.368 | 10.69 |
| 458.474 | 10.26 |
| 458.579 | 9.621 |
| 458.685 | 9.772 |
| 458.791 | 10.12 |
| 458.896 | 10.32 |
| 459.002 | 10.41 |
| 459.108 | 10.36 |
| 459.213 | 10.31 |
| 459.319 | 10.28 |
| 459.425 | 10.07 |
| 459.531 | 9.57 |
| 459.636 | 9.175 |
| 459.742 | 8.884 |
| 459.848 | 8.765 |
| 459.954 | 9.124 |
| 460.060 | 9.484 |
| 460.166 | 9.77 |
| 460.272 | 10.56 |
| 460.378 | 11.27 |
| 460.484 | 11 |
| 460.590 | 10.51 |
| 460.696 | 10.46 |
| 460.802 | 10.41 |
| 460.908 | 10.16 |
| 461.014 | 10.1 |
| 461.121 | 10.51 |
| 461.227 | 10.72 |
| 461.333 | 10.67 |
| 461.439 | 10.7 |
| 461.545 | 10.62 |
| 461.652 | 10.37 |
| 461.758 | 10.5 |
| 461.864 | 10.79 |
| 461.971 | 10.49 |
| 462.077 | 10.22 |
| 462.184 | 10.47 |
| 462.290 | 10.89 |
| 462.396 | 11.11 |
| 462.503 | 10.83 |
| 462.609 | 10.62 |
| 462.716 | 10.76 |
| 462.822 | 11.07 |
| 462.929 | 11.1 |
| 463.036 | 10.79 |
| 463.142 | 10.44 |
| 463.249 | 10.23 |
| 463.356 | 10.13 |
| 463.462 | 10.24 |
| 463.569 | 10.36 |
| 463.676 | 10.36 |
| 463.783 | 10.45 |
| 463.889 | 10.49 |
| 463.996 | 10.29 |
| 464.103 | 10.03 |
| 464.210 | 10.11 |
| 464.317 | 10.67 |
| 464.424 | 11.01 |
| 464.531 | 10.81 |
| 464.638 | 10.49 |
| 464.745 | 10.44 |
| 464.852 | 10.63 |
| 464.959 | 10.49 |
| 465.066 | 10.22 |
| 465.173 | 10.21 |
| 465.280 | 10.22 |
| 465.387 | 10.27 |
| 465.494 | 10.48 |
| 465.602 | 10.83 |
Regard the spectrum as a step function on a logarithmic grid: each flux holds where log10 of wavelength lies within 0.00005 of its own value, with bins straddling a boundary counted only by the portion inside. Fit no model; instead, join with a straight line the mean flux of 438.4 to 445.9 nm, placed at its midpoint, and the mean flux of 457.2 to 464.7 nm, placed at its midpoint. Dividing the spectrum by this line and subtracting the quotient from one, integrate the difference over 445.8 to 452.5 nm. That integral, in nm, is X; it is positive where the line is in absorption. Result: 0.38 nm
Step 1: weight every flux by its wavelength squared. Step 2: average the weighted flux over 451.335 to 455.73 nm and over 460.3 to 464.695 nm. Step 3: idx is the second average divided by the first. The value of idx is 1.10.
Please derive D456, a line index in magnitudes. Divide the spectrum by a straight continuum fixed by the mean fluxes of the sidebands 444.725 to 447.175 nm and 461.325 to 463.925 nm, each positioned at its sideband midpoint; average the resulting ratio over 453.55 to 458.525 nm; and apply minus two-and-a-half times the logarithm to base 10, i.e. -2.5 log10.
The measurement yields 0.07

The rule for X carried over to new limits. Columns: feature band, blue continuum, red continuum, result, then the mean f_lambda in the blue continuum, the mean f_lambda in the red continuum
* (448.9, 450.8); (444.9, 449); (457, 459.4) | 0.08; 10.4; 9.98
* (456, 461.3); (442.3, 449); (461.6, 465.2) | 0.26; 10.5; 10.5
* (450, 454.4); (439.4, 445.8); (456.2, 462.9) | 0.18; 10.9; 10.2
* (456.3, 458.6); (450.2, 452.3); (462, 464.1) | 0.09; 10.1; 10.6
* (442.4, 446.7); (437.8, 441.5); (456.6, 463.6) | 0.27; 11.8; 10.2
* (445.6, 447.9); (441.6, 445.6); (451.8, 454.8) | 0.03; 10.8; 9.99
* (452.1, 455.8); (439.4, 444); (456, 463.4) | 0.18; 10.8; 10.2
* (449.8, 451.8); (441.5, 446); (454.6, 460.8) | 0.06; 10.8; 9.95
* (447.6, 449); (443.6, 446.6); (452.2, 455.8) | 0.06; 10.8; 9.89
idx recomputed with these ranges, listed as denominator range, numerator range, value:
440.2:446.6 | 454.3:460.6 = 0.98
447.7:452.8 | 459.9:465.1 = 1.10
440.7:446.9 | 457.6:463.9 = 1.03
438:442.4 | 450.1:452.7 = 0.91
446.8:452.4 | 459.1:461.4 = 1.05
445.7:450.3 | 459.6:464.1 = 1.08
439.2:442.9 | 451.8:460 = 0.97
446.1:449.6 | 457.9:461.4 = 1.04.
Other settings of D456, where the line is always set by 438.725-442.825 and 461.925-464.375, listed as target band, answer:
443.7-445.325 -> 0.01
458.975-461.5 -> 0.05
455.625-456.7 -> 0.06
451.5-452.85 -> 0.07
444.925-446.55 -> 0.02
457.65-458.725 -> 0.06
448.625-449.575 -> 0.05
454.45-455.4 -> 0.10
